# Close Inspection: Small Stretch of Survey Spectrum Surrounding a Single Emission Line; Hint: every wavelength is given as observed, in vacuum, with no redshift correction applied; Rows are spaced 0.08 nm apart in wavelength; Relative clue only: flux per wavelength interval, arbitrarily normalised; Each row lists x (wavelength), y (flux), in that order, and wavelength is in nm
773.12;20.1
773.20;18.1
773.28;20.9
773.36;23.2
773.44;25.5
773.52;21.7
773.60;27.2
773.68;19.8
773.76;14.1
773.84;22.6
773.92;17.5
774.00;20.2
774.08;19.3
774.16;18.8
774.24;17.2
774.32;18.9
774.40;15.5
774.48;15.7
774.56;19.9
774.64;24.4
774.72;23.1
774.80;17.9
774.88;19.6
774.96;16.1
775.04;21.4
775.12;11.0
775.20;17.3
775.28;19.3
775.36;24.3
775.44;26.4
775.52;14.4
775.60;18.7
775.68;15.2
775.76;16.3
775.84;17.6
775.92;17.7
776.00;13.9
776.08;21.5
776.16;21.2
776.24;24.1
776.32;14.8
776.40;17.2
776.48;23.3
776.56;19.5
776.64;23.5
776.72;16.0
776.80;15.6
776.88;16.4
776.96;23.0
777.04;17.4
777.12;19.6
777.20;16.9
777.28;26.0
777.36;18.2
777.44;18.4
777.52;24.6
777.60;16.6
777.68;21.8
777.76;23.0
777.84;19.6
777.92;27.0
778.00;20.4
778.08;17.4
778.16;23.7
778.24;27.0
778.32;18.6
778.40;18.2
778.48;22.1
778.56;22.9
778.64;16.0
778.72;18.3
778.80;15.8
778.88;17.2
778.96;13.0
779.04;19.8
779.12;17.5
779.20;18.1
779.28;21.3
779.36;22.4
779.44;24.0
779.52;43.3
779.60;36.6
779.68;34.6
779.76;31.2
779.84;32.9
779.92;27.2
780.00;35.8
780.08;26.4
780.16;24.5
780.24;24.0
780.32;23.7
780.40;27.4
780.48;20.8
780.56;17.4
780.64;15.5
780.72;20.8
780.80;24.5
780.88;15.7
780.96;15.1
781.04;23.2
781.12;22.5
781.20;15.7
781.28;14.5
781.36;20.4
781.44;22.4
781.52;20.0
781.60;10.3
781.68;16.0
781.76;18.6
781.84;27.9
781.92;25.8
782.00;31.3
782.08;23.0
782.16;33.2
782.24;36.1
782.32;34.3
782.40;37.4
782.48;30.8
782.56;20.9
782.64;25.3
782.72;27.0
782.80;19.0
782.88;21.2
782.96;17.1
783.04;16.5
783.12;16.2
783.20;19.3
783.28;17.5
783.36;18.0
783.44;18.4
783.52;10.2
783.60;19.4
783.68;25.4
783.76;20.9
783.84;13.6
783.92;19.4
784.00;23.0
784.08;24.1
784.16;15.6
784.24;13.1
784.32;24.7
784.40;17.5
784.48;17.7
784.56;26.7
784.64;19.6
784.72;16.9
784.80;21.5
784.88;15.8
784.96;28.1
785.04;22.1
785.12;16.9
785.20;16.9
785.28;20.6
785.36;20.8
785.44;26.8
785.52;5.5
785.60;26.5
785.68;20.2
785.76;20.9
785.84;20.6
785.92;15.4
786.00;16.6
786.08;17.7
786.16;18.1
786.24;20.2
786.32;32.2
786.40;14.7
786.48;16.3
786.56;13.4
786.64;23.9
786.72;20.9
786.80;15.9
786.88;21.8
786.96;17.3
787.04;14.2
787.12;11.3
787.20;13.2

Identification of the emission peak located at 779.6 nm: H-alpha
